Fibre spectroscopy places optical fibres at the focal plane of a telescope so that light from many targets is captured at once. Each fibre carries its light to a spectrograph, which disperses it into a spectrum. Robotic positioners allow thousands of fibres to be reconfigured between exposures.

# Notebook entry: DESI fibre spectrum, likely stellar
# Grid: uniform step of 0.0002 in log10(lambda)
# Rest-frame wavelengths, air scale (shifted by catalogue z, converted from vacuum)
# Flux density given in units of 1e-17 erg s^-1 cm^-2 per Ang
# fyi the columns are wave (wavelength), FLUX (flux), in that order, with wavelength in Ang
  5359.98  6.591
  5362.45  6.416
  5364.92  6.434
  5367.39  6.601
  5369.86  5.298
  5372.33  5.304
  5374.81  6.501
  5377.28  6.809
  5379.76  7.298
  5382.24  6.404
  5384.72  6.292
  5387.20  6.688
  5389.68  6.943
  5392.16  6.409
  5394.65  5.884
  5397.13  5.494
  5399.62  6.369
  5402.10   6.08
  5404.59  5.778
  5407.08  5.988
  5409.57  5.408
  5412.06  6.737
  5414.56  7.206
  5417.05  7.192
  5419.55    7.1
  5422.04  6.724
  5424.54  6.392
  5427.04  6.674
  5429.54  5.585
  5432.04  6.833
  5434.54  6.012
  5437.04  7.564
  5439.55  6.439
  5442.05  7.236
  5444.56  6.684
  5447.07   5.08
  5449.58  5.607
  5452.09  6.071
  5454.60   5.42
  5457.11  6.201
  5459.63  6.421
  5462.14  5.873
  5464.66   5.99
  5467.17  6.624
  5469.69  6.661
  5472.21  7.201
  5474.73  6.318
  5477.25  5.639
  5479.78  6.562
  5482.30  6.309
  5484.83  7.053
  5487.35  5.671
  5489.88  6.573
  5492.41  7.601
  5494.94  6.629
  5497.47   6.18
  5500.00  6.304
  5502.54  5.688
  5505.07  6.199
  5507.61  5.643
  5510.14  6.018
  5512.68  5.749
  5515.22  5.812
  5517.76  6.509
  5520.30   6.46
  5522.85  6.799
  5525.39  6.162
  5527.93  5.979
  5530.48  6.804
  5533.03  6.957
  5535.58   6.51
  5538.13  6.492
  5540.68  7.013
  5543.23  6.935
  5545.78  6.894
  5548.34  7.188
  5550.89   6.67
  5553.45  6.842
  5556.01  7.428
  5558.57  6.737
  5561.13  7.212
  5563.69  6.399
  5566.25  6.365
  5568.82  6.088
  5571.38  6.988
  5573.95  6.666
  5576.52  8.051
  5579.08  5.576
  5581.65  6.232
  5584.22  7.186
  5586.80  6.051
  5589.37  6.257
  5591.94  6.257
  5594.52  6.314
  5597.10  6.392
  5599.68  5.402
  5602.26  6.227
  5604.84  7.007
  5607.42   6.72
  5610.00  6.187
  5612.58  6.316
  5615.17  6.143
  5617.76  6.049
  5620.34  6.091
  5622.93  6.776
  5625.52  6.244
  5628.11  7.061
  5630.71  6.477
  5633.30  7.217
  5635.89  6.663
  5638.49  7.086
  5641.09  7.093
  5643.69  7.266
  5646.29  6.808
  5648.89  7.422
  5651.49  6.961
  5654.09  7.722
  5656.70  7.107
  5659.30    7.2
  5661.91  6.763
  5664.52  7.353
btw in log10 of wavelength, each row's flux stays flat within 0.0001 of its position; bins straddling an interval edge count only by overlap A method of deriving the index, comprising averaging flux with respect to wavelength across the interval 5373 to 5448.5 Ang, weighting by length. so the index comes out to 6.45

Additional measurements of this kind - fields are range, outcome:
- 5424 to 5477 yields 6.31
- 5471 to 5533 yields 6.34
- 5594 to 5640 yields 6.47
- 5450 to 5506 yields 6.32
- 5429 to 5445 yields 6.67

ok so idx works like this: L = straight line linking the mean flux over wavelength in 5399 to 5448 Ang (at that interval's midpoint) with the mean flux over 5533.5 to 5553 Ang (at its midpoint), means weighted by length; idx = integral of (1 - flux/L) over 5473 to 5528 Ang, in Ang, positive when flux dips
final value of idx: 3.4 Ang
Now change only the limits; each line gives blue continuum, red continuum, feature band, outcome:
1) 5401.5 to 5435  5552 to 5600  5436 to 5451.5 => 0.1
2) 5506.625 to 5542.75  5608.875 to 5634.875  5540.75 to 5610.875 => -2.1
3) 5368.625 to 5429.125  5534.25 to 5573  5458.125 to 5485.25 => 0.7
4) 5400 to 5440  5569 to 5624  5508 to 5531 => 0.8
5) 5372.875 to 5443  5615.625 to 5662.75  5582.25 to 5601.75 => 1.5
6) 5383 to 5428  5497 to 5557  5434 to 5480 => 1.0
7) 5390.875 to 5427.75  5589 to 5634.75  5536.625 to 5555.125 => -1.4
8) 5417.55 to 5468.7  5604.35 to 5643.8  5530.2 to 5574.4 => -1.9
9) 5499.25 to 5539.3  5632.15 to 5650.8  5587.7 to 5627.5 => 3.2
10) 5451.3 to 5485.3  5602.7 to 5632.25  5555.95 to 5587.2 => -1.3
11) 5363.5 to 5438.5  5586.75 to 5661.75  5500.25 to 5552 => 1.0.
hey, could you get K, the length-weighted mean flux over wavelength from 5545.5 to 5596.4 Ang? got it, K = 6.66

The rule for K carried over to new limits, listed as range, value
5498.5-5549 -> 6.4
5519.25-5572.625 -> 6.71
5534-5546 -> 6.77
